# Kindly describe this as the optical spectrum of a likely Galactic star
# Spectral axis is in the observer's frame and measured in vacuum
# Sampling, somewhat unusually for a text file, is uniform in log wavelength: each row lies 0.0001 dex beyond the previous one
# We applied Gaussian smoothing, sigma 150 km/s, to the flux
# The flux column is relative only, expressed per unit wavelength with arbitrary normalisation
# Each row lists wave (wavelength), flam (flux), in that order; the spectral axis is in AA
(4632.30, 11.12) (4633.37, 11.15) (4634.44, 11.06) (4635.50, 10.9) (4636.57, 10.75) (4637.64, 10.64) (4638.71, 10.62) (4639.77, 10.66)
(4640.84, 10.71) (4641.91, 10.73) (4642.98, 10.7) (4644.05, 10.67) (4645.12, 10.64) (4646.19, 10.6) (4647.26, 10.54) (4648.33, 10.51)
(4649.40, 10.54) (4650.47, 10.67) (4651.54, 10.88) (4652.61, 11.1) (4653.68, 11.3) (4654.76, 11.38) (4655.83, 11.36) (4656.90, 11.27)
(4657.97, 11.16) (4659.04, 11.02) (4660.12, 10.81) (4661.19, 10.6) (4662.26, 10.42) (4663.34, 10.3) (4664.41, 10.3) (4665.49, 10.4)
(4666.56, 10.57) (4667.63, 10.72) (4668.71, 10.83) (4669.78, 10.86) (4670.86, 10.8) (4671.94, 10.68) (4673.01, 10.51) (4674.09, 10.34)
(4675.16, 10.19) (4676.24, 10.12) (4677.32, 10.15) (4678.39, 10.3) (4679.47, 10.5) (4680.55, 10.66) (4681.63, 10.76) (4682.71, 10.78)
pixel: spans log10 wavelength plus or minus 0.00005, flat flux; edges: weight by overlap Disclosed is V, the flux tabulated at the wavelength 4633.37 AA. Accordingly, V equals 11.15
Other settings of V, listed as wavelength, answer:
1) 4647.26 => 10.54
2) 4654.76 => 11.38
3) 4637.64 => 10.64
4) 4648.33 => 10.51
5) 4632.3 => 11.12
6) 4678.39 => 10.3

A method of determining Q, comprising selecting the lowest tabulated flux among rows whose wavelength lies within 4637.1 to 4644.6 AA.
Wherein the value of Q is 10.62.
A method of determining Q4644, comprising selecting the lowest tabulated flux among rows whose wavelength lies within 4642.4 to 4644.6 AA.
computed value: 10.67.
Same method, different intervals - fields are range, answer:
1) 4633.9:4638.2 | 10.64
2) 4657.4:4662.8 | 10.42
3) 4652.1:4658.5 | 11.1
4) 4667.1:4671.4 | 10.72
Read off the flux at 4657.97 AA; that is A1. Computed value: 11.16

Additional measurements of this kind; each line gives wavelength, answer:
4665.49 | 10.4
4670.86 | 10.8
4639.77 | 10.66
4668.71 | 10.83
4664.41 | 10.3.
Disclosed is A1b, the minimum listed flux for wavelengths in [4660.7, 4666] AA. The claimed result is 10.3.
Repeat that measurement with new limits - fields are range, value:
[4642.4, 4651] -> 10.51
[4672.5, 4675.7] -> 10.19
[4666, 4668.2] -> 10.57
